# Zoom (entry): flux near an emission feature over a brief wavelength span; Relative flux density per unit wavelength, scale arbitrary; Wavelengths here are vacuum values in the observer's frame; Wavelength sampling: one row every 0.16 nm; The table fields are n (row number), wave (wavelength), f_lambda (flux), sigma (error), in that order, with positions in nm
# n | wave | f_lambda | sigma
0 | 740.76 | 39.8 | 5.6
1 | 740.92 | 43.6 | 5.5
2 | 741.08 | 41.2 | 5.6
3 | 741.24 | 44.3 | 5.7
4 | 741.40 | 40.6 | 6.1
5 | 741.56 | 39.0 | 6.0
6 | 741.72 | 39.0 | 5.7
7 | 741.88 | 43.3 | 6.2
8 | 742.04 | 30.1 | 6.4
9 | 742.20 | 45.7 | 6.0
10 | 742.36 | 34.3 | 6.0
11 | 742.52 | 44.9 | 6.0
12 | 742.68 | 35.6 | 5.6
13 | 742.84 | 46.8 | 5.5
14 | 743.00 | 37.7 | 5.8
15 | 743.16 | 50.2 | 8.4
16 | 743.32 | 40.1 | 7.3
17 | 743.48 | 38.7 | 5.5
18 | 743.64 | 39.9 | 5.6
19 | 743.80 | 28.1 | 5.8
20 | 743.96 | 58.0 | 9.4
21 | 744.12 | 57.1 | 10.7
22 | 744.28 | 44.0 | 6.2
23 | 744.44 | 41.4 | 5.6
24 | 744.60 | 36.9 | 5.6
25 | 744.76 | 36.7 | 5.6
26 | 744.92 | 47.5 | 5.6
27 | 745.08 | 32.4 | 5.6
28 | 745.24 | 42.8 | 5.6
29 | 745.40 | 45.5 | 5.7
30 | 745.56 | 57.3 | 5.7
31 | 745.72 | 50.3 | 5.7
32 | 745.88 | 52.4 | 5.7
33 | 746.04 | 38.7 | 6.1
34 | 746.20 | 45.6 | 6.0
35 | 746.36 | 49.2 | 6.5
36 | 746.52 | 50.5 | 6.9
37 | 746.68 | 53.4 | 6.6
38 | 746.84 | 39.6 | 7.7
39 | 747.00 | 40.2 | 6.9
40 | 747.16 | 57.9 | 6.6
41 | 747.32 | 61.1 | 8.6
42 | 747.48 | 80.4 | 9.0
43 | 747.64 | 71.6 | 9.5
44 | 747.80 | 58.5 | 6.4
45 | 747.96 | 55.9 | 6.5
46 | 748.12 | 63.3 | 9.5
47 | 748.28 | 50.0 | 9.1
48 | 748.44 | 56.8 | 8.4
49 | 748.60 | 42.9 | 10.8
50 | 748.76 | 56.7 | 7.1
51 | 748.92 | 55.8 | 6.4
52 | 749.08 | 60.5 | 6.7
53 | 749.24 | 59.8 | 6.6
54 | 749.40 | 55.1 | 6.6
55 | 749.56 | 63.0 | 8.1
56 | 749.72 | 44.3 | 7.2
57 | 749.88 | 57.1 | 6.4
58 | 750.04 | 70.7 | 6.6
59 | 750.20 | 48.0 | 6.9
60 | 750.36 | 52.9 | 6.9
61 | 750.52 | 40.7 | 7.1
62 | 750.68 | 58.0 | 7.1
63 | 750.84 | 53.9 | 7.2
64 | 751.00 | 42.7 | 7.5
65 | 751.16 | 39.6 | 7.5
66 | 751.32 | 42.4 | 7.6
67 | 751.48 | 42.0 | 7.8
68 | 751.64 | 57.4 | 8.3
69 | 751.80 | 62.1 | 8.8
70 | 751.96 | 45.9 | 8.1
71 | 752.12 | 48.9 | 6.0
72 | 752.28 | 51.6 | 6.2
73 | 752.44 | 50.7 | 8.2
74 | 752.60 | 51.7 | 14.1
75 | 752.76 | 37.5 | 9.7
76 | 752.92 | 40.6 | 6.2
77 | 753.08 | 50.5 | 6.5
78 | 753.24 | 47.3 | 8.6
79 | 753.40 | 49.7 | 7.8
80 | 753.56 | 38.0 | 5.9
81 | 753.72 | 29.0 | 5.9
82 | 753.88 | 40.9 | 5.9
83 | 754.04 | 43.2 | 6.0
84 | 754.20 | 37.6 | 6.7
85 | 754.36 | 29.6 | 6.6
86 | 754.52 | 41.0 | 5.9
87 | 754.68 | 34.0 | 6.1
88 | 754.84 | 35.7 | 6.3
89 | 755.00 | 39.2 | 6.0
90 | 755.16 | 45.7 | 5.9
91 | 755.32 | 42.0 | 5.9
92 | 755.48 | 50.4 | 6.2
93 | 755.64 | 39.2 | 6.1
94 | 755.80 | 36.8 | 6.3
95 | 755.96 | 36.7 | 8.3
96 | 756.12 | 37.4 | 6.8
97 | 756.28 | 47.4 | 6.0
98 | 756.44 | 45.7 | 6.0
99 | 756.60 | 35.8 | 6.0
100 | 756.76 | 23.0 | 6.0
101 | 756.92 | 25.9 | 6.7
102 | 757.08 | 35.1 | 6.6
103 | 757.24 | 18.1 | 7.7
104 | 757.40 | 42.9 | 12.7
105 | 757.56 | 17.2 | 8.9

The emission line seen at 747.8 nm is Mg II 2798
